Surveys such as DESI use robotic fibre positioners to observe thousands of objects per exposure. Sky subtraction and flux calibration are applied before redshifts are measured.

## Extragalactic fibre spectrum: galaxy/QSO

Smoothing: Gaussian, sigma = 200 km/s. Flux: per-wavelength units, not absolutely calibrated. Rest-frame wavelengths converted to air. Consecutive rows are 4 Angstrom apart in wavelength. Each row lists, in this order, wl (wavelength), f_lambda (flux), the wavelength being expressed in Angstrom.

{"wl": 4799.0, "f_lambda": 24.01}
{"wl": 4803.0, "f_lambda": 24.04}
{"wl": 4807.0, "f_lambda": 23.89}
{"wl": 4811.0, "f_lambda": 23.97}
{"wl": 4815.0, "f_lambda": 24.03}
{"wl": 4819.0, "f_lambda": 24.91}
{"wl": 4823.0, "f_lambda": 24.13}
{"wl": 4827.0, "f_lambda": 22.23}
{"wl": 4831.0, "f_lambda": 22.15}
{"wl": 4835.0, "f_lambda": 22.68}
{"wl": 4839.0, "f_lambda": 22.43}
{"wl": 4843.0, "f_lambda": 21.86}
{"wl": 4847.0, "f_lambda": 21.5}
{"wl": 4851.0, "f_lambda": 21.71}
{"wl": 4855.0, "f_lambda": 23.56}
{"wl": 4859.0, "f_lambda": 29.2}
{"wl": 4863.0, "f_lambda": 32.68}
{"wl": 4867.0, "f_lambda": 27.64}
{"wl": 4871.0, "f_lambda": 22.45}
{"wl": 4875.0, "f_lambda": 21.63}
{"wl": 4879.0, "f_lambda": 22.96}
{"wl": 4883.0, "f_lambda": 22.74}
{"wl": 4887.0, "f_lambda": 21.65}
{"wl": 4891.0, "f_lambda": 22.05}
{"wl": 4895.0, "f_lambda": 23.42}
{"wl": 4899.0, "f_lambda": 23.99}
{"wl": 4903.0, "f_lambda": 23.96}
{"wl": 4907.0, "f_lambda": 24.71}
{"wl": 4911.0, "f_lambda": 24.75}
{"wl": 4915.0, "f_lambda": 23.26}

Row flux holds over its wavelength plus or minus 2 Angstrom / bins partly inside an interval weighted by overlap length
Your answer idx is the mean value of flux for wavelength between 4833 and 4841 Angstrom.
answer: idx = 22.6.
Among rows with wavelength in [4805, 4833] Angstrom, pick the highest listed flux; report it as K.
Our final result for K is 24.91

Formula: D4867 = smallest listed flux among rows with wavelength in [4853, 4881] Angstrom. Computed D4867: 21.63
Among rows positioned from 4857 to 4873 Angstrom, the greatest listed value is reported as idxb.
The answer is 32.68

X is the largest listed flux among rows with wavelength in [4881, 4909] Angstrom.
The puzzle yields 24.71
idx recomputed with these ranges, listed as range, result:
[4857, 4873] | 28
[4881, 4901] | 22.8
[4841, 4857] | 22.2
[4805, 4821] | 24.2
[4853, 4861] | 26.4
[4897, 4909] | 24.2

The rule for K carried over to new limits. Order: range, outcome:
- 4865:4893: 27.64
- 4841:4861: 29.2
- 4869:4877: 22.45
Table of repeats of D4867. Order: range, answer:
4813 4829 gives 22.23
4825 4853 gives 21.5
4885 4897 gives 21.65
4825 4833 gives 22.15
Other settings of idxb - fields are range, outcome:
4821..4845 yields 24.13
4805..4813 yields 23.97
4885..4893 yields 22.05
